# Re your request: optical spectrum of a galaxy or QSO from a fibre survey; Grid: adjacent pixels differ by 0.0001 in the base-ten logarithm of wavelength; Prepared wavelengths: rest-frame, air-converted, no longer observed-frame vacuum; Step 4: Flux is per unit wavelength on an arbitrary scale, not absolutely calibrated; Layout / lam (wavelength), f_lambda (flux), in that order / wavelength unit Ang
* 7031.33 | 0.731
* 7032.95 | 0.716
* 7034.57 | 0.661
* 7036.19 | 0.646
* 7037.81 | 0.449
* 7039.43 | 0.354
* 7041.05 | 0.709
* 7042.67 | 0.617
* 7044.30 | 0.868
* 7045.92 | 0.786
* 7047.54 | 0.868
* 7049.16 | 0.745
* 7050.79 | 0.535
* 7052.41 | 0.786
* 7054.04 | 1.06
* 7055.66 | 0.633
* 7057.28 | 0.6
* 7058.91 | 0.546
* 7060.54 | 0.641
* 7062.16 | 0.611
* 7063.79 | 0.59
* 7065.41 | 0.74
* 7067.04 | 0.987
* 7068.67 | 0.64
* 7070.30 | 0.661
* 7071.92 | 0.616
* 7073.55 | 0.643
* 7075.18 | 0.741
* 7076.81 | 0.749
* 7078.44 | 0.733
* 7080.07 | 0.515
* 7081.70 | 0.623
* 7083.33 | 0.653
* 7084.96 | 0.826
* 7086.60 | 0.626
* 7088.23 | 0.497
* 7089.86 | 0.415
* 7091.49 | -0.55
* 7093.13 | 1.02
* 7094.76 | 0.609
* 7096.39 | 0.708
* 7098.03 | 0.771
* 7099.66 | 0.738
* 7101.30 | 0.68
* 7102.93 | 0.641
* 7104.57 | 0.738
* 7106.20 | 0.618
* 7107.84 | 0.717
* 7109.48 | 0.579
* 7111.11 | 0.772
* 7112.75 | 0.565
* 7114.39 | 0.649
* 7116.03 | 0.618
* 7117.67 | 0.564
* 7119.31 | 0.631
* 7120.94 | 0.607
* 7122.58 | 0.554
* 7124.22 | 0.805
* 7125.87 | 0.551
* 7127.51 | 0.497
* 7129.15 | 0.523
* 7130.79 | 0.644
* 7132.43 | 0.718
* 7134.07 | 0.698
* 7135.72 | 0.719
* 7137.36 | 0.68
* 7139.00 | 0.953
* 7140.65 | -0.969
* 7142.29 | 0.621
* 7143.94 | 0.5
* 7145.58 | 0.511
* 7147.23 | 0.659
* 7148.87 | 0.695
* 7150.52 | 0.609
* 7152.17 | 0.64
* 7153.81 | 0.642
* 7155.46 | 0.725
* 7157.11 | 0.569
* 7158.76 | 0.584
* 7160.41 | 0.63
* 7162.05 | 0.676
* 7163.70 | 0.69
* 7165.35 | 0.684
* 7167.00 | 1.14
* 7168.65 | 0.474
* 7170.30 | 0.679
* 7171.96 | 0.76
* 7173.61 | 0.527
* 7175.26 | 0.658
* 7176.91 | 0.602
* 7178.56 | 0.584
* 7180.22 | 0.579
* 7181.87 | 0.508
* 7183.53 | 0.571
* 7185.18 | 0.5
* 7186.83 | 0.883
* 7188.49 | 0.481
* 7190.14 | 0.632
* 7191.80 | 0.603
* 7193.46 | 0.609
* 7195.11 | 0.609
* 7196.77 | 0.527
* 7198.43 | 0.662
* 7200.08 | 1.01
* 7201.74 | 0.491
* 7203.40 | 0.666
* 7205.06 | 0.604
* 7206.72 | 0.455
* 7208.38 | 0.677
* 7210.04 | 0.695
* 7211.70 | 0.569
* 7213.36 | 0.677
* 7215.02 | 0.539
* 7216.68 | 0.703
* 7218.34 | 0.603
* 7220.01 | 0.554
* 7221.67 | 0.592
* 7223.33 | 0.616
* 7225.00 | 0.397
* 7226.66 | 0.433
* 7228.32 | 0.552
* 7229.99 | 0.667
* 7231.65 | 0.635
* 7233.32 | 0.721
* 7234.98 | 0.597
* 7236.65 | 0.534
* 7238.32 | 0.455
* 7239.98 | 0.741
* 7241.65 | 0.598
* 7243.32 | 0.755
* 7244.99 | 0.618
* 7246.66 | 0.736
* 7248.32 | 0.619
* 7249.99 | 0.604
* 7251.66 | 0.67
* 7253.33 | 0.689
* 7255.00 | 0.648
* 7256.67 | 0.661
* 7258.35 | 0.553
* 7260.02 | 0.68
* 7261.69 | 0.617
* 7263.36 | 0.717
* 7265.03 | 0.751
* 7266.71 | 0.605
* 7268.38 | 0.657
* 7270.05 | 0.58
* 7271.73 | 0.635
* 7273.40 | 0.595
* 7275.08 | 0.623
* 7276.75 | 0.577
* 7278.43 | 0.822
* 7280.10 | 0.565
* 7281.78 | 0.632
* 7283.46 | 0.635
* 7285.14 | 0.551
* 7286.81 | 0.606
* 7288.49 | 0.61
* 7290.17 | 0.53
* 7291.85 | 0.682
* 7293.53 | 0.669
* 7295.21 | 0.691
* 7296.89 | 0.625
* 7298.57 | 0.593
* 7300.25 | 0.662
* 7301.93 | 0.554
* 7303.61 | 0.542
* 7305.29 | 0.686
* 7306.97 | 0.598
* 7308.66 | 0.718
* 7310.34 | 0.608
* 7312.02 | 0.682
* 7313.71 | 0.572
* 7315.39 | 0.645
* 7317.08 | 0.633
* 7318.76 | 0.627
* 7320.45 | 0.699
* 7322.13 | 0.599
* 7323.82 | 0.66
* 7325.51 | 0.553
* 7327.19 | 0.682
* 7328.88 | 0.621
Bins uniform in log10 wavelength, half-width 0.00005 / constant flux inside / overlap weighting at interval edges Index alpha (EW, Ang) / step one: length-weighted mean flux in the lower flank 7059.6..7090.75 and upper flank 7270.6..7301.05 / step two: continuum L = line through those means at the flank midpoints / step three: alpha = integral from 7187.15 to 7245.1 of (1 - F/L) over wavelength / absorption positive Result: 2.4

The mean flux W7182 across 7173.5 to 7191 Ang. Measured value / 0.596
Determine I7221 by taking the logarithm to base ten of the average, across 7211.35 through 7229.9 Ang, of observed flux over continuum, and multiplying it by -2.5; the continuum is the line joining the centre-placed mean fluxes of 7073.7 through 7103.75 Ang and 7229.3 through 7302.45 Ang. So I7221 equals 0.107 mag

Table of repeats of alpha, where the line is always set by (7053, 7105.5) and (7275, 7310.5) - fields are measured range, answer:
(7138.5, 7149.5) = 4.1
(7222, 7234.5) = 1.1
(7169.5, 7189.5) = 0.8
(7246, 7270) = -0.9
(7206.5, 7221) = 0.5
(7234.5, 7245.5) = 0.3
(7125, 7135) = 0.5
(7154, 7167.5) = -1.3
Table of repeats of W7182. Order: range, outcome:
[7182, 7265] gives 0.621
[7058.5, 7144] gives 0.609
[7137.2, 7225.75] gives 0.602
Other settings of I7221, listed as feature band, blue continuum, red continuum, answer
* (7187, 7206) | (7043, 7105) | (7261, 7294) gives 0.018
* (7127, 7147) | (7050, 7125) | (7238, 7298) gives 0.248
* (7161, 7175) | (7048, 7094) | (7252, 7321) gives -0.103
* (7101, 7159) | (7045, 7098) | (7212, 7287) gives 0.082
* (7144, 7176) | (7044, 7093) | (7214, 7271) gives -0.039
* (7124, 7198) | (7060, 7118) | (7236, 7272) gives 0.065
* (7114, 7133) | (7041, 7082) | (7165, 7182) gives 0.113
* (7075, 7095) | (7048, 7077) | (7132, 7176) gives 0.191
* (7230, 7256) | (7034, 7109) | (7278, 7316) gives -0.015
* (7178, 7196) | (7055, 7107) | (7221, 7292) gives 0.054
